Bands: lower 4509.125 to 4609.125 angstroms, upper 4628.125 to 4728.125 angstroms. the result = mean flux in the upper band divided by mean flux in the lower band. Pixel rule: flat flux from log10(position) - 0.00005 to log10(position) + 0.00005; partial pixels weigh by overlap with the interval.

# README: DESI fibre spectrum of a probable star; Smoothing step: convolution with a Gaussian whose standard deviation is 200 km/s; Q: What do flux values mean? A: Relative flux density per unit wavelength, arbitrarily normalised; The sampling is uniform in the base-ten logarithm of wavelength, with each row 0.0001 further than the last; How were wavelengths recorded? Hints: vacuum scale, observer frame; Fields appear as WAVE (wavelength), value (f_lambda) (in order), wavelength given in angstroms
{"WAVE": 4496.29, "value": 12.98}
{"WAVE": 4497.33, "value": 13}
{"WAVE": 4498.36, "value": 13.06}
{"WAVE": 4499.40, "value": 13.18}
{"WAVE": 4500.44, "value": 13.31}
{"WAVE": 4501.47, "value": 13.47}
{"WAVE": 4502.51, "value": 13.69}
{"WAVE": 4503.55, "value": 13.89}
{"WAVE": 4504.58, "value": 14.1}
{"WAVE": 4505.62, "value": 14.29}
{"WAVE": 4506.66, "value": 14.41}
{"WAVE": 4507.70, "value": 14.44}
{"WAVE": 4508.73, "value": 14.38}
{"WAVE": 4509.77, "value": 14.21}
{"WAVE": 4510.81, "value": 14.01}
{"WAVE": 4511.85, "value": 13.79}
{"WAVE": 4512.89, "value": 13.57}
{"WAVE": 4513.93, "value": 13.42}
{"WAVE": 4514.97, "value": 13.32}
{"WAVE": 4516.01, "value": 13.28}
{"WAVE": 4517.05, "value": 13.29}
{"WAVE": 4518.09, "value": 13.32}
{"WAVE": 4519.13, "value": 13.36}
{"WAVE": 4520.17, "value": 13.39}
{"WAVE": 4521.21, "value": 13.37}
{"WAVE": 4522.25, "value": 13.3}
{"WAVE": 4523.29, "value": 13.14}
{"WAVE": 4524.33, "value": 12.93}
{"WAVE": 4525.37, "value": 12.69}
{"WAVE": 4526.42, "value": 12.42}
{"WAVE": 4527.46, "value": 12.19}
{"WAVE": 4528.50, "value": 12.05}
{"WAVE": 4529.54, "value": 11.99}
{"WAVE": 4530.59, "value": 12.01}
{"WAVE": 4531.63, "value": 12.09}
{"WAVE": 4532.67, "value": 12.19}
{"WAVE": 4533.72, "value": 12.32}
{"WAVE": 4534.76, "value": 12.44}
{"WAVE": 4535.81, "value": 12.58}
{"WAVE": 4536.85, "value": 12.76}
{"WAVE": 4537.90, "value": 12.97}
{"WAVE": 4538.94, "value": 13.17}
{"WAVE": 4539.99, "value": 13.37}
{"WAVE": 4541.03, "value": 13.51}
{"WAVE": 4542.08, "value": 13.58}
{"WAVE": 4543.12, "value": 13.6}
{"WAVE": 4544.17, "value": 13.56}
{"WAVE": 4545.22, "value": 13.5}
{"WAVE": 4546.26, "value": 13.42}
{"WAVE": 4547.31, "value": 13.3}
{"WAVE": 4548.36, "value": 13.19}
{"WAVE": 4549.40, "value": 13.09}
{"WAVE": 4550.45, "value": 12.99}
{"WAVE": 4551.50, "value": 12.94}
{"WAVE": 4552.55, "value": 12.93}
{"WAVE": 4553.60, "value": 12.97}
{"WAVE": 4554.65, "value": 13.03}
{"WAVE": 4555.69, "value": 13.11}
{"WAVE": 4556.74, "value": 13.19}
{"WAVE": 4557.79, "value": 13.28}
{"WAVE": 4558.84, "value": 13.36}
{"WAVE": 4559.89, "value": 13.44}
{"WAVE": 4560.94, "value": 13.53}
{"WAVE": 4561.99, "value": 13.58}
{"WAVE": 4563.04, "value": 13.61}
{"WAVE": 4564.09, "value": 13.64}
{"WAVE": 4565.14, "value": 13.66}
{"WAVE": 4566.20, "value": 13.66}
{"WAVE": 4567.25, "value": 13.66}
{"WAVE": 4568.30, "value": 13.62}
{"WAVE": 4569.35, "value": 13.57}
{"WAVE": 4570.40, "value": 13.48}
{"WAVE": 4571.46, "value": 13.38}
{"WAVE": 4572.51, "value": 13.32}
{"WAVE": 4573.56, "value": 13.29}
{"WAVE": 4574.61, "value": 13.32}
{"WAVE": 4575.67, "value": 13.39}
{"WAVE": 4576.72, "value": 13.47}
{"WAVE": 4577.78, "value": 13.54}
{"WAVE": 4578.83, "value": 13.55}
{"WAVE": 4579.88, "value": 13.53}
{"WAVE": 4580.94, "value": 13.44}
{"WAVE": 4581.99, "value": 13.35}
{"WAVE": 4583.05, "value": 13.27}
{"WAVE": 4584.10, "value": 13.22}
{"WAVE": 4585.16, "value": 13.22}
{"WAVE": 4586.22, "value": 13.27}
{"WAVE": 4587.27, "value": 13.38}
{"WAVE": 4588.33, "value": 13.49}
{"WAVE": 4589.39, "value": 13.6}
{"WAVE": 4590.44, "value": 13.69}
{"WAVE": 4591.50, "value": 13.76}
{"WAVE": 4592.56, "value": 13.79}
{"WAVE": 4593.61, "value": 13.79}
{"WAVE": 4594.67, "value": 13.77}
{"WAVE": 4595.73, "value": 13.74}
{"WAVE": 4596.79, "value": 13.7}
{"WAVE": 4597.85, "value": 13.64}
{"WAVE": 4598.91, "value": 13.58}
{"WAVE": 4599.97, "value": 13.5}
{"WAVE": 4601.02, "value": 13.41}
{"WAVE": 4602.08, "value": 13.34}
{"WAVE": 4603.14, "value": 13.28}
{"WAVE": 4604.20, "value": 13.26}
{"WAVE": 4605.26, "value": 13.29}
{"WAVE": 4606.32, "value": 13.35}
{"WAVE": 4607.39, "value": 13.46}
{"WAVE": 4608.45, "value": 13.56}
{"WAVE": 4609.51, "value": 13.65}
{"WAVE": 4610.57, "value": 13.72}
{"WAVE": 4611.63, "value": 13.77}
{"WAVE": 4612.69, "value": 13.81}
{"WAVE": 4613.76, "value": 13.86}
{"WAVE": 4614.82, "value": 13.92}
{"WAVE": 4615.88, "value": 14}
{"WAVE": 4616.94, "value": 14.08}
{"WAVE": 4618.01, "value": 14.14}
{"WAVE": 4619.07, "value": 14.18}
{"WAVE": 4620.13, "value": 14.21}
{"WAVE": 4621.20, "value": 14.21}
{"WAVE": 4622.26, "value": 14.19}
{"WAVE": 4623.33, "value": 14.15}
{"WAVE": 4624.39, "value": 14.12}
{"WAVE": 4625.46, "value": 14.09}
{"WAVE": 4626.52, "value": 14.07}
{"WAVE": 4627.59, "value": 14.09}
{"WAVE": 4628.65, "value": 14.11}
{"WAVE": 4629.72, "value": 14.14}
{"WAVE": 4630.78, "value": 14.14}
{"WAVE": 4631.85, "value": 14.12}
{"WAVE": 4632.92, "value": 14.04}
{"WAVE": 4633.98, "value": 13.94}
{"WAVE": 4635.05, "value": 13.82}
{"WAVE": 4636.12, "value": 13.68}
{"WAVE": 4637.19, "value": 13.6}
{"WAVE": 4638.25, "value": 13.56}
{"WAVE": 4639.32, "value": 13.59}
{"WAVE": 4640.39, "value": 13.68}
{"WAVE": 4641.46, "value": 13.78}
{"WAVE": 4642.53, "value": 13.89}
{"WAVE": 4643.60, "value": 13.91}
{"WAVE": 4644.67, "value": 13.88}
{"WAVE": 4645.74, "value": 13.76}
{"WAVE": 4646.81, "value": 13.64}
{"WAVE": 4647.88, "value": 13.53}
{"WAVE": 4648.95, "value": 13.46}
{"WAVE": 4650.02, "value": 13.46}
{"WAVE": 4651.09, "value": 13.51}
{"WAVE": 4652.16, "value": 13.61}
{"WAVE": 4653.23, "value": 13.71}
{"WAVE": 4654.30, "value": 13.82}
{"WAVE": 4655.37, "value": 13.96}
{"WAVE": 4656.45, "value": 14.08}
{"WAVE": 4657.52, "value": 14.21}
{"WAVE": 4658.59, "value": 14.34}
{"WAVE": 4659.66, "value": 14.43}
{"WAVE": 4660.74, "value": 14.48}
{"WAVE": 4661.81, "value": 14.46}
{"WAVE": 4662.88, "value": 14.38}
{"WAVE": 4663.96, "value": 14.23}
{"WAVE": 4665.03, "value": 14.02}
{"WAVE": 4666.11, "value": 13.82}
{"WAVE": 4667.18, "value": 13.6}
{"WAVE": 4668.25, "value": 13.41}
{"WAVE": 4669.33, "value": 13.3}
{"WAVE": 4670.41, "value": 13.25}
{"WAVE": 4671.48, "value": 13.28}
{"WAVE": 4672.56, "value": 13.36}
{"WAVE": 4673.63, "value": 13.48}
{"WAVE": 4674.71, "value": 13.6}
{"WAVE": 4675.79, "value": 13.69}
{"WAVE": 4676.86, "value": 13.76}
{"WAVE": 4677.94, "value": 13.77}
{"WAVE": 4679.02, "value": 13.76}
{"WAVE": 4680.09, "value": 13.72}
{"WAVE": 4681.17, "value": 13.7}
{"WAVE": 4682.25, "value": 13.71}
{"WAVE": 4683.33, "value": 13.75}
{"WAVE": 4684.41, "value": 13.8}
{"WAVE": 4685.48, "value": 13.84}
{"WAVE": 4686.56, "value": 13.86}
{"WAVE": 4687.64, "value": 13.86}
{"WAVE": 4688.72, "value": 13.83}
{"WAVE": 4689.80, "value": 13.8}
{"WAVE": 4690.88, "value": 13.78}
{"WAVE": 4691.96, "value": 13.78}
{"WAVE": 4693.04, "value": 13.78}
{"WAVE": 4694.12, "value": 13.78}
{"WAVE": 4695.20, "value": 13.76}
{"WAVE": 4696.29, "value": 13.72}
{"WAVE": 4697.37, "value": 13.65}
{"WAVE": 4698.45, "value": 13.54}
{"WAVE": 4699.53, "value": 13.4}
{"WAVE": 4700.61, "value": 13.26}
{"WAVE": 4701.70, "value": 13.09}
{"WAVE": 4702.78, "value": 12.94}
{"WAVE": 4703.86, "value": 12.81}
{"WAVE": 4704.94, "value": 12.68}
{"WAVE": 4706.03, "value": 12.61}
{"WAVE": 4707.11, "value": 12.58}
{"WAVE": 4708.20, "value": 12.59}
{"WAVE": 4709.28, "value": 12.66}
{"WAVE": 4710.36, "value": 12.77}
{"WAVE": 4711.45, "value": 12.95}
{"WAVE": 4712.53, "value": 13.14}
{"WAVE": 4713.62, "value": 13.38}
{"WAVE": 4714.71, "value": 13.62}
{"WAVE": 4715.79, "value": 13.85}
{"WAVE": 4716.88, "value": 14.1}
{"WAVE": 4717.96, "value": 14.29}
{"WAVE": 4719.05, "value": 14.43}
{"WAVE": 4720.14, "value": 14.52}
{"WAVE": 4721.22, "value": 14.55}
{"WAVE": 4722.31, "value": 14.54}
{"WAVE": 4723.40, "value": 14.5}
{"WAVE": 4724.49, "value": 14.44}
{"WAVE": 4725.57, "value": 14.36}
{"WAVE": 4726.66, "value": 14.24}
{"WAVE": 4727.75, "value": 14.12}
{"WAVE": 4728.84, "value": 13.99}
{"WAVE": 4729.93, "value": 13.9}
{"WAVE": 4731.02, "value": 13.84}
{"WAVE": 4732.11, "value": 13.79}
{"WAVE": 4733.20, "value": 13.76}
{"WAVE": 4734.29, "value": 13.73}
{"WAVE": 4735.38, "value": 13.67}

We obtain 1.03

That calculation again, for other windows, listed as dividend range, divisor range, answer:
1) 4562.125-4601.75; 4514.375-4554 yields 1.04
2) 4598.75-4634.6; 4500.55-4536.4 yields 1.05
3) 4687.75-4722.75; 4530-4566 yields 1.03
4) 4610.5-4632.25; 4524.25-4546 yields 1.10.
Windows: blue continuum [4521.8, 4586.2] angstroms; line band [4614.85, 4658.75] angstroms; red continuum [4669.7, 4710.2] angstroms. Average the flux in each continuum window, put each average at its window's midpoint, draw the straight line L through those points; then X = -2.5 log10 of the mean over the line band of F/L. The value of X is -0.046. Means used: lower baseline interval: 13.1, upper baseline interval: 13.5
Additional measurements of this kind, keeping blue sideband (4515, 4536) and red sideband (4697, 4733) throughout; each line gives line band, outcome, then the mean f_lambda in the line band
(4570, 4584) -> -0.036 mag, 13.4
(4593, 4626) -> -0.052 mag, 13.8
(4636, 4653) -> -0.030 mag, 13.7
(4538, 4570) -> -0.042 mag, 13.4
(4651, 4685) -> -0.034 mag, 13.8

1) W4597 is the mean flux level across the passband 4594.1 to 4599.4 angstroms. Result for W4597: 13.7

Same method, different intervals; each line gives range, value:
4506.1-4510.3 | 14.4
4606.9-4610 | 13.6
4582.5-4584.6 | 13.2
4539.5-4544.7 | 13.5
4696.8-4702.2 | 13.4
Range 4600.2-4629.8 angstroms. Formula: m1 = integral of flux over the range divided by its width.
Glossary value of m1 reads 13.8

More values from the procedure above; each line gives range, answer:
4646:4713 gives 13.6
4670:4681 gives 13.6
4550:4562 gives 13.2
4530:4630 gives 13.5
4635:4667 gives 13.9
